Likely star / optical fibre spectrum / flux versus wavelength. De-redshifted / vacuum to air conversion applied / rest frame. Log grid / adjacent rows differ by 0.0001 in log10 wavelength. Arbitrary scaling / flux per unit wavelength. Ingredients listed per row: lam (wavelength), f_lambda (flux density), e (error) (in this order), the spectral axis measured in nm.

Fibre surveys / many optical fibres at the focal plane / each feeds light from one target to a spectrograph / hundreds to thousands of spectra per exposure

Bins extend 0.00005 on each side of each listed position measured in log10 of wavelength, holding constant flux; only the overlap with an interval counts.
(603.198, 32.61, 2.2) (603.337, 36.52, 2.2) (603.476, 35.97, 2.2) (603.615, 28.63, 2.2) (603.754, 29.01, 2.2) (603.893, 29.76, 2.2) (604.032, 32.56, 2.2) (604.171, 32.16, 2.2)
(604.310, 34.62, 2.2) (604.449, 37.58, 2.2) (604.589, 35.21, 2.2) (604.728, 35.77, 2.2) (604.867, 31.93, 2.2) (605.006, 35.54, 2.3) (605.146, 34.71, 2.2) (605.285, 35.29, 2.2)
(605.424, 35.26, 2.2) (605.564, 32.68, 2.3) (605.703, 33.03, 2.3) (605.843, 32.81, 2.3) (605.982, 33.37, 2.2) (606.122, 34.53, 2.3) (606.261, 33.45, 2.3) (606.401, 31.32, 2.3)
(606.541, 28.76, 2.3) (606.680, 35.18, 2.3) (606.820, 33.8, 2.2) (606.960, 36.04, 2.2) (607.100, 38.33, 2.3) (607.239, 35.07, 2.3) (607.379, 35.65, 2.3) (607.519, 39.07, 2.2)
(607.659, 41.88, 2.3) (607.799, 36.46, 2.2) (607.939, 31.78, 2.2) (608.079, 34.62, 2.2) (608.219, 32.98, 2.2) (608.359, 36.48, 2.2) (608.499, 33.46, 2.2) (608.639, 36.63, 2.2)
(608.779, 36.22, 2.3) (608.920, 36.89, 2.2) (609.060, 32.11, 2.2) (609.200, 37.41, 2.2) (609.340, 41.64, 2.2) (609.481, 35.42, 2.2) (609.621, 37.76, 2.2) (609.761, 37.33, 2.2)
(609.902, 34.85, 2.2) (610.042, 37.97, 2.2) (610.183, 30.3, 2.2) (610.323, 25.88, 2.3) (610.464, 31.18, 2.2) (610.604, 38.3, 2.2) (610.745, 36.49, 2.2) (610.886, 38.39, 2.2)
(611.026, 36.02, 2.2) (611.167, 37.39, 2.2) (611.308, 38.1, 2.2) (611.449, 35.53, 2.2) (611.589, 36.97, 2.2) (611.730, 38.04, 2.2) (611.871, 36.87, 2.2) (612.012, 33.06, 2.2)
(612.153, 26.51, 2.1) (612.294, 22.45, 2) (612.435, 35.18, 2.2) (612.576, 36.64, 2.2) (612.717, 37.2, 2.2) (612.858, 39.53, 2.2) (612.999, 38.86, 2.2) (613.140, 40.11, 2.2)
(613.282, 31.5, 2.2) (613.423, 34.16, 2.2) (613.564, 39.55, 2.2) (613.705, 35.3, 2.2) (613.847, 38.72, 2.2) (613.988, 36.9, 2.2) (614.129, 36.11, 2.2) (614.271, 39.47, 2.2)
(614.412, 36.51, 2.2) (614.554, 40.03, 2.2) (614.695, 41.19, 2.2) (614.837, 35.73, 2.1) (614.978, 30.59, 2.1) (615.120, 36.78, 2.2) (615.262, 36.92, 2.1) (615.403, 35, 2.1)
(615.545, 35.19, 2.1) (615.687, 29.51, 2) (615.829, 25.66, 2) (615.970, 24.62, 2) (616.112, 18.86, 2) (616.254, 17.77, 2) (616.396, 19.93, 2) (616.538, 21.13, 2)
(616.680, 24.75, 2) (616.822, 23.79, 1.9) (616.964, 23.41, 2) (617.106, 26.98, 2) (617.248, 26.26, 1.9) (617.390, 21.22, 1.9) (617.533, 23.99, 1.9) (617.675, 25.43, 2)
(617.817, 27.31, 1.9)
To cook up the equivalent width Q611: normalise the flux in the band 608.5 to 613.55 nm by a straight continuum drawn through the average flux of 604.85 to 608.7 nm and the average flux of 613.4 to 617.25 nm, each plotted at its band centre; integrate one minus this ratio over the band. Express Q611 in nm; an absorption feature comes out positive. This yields -0.38 nm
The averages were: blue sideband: 34.7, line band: 35.4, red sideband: 31.1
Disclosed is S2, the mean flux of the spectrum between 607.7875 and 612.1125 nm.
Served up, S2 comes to 35.5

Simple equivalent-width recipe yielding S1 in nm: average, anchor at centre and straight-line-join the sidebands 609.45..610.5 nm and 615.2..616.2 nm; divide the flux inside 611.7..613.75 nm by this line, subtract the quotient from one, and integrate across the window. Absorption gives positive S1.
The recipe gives -0.22 nm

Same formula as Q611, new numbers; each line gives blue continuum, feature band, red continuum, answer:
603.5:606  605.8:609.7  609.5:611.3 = -0.11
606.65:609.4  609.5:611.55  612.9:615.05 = 0.06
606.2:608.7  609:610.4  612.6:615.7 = 0.02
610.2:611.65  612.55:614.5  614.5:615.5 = -0.06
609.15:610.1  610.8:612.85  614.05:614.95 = 0.14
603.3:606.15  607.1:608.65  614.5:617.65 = -0.19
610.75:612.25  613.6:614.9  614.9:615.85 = -0.15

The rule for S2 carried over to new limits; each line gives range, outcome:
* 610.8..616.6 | 33.8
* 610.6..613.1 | 35.6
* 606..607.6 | 34.7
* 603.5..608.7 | 34.2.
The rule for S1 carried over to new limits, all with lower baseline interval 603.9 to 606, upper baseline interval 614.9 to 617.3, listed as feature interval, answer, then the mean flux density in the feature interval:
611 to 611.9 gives -0.21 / 37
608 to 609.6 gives -0.22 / 35.8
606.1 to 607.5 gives -0.06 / 34.4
